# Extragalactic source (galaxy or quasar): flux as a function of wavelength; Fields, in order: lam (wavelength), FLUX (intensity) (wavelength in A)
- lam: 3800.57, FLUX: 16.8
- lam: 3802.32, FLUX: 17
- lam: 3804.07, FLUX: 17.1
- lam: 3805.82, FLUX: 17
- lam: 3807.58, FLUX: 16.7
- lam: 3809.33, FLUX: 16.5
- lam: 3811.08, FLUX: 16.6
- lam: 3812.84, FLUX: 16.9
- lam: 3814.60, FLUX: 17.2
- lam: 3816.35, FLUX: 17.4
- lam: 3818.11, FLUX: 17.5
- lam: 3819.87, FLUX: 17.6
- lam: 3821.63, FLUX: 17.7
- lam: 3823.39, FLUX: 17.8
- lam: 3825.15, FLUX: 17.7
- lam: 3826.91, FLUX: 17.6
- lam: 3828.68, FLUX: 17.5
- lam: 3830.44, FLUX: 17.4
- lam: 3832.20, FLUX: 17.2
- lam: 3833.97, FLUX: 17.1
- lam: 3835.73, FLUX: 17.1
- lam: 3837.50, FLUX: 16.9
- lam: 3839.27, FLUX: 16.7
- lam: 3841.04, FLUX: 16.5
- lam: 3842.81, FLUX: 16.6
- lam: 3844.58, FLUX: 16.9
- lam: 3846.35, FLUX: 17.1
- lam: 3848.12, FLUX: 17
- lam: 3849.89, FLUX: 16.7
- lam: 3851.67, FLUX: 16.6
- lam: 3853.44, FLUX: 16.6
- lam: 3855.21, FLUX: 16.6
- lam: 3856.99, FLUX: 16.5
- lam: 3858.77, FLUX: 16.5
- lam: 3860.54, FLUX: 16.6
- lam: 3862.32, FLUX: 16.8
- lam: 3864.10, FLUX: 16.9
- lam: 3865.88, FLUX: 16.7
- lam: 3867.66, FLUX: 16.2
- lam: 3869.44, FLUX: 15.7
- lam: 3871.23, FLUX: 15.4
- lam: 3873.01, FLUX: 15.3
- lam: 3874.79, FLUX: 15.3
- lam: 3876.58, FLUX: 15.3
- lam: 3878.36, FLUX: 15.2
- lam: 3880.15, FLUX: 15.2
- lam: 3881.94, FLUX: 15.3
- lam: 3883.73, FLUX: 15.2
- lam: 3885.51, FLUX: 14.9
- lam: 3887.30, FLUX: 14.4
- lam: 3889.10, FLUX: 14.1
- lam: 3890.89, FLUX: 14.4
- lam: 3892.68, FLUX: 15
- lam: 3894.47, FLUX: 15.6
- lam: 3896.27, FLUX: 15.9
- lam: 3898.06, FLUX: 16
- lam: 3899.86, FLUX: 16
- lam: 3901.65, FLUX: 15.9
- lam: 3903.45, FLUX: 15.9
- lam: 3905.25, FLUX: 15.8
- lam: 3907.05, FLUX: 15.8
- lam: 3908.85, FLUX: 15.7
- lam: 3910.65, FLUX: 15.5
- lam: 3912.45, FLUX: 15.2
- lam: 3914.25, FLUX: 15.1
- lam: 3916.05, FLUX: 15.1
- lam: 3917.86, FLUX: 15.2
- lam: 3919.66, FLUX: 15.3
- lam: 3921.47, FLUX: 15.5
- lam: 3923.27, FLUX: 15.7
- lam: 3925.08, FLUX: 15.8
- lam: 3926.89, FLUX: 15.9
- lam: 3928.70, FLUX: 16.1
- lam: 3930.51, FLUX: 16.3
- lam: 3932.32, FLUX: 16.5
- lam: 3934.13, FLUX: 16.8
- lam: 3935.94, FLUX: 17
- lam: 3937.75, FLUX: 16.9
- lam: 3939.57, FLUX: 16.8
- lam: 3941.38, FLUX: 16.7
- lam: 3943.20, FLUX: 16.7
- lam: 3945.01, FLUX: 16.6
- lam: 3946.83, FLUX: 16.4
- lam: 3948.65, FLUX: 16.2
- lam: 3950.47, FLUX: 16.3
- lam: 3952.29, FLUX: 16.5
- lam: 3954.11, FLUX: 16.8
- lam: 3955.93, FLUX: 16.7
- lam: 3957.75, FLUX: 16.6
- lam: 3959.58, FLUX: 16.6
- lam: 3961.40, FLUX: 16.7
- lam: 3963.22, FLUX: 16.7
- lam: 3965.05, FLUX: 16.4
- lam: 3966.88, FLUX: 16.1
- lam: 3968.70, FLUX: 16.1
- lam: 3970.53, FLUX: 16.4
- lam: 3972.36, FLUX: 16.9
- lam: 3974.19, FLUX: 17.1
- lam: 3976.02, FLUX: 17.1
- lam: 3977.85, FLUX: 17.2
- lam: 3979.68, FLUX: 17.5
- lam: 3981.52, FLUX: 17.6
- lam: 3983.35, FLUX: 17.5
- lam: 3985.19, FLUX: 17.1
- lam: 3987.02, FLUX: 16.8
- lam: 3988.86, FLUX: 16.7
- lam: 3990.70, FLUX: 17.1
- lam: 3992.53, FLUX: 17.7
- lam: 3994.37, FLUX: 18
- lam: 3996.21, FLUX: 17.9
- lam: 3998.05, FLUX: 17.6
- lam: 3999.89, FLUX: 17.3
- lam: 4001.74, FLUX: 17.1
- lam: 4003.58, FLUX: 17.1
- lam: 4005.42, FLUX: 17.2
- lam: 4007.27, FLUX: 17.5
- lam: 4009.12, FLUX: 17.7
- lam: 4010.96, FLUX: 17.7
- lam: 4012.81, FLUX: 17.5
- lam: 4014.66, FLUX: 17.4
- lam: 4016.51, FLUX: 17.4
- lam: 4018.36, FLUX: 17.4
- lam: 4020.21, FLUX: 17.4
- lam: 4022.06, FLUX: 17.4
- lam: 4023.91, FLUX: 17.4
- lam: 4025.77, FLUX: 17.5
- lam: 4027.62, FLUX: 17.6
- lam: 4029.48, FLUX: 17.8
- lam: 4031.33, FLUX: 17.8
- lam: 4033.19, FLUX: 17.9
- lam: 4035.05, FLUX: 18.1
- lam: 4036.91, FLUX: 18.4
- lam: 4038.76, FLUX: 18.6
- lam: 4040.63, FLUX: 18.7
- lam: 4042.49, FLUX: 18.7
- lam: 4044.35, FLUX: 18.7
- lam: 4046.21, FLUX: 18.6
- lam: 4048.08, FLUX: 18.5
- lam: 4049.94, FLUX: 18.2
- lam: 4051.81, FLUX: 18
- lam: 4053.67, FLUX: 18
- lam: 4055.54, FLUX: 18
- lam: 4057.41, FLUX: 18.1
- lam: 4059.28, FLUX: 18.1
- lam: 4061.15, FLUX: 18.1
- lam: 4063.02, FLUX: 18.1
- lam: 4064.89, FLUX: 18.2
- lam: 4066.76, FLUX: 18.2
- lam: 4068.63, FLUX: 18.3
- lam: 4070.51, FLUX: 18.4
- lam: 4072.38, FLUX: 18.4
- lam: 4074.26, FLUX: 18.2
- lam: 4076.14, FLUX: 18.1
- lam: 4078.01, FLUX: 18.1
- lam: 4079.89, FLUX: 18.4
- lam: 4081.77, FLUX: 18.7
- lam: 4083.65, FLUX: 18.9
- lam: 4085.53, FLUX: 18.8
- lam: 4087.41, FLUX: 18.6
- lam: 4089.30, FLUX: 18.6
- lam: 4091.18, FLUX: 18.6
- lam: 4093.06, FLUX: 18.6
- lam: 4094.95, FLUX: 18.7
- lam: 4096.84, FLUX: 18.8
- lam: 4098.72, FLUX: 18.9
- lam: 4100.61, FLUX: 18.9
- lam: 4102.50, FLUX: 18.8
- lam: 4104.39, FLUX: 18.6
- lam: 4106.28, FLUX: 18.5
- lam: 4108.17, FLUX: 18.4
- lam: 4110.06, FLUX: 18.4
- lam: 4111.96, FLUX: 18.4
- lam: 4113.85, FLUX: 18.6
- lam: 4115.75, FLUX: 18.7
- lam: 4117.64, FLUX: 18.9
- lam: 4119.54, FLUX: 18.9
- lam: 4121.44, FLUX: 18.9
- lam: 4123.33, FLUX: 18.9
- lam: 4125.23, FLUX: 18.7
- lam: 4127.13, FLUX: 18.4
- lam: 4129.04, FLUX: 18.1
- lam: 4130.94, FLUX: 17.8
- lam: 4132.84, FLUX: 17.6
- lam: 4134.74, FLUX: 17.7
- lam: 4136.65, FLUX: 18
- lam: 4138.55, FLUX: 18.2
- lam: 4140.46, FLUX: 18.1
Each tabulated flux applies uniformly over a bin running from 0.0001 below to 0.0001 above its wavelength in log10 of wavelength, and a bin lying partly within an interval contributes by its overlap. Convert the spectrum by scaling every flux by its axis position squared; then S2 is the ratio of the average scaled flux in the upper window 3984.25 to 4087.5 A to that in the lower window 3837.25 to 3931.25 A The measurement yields 1.2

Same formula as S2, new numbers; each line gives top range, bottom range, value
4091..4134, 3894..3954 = 1.27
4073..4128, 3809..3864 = 1.25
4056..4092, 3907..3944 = 1.24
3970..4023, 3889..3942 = 1.14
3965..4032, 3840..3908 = 1.16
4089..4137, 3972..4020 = 1.13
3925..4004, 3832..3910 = 1.10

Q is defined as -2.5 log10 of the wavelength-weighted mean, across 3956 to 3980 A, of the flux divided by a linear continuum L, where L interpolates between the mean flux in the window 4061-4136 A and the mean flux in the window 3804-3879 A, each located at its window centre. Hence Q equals 0.06 mag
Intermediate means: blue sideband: 16.7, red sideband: 18.5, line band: 16.7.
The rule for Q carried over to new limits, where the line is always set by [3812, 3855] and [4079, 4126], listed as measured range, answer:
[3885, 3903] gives 0.149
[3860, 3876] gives 0.082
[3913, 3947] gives 0.101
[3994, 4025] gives 0.042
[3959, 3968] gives 0.087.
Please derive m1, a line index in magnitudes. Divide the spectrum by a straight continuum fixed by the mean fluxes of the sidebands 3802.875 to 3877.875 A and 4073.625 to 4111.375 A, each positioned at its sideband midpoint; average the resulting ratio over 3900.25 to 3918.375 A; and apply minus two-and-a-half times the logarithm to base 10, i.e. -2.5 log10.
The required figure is 0.11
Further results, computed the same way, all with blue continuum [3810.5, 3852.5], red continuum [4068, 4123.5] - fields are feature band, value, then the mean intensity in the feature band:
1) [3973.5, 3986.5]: 0.041 mag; 17.3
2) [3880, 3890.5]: 0.178 mag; 14.8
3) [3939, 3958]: 0.077 mag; 16.6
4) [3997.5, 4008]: 0.049 mag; 17.3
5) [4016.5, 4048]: 0.015 mag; 18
